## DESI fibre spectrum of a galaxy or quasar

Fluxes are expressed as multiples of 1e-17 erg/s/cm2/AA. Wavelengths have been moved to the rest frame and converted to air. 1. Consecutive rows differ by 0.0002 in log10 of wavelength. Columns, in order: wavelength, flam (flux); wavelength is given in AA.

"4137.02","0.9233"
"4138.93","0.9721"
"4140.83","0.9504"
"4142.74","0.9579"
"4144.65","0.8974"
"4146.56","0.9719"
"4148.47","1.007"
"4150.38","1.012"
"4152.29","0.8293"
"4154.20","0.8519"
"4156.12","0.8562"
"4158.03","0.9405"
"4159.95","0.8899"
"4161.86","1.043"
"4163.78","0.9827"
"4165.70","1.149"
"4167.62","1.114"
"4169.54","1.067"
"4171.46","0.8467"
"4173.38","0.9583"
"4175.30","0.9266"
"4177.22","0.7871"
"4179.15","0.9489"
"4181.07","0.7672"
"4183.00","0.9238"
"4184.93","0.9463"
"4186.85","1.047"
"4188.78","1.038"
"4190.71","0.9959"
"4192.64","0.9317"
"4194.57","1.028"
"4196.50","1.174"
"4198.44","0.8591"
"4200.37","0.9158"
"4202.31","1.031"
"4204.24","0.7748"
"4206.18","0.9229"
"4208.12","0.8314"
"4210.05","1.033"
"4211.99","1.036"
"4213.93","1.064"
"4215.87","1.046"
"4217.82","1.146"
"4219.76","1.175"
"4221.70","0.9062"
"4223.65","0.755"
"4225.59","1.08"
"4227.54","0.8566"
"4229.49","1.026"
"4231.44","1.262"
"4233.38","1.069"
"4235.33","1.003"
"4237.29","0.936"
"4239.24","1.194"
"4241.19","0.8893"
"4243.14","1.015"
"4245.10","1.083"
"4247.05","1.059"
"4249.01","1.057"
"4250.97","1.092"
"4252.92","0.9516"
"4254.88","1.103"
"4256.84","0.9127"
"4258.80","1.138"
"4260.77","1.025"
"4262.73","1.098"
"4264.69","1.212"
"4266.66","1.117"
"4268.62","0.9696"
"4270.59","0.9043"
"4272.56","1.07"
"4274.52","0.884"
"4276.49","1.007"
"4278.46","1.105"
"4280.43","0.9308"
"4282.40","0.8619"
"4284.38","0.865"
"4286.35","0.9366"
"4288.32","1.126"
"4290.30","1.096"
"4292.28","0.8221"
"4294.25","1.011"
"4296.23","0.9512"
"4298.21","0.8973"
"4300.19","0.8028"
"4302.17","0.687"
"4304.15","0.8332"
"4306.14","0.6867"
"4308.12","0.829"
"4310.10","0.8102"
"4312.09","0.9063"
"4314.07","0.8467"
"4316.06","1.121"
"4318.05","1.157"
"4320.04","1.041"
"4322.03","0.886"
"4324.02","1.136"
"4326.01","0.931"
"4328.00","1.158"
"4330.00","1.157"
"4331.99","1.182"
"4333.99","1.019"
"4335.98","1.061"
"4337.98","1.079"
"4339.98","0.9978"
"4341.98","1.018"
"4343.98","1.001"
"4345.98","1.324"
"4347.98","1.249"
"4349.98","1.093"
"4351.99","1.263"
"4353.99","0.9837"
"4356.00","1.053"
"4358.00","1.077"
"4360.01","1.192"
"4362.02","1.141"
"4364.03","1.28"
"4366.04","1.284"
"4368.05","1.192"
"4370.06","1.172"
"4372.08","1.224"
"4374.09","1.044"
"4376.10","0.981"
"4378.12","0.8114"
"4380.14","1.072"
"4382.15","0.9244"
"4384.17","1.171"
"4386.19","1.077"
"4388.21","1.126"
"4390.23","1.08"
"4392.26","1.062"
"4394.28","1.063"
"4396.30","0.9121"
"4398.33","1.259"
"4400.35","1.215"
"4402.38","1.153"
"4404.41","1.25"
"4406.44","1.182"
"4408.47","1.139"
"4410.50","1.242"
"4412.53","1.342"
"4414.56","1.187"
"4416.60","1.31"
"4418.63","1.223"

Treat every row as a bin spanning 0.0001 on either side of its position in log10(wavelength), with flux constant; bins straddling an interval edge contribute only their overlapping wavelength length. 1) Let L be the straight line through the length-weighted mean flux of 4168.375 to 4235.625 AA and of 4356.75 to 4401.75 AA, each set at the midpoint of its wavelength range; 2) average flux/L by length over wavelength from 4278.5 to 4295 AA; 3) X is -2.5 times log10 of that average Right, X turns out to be 0.08 mag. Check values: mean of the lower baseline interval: 0.977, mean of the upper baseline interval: 1.11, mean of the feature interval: 0.964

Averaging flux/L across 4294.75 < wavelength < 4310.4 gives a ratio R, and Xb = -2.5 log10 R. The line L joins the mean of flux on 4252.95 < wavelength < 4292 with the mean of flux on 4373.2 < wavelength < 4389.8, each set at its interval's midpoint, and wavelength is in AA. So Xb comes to 0.24 mag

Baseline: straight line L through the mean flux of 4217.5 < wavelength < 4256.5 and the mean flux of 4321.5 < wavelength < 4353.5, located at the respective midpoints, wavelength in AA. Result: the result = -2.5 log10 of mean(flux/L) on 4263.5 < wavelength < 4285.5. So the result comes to 0.06 mag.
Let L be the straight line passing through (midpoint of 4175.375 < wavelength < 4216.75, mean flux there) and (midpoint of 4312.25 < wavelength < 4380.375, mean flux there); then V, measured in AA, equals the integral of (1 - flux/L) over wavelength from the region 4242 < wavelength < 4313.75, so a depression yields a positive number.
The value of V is 4.4 AA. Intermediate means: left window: 0.957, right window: 1.09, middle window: 0.967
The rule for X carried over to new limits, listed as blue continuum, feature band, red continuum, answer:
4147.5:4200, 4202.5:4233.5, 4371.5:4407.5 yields -0.01 mag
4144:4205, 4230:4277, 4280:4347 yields -0.08 mag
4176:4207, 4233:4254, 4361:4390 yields -0.04 mag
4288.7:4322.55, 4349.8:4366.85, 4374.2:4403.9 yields -0.14 mag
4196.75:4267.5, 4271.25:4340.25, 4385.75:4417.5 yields 0.12 mag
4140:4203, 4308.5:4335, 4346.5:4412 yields 0.06 mag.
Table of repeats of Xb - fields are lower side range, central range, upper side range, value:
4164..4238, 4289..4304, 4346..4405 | 0.18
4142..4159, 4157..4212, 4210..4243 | 0.01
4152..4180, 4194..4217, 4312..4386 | 0.00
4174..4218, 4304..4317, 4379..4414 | 0.22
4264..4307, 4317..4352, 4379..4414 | -0.07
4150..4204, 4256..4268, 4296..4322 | -0.19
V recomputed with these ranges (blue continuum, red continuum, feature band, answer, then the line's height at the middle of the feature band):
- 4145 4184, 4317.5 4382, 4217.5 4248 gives -0.8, 1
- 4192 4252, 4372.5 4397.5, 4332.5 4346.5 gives -0.5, 1.03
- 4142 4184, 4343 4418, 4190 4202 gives -0.2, 0.972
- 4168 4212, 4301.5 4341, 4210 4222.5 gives -1.4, 0.954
